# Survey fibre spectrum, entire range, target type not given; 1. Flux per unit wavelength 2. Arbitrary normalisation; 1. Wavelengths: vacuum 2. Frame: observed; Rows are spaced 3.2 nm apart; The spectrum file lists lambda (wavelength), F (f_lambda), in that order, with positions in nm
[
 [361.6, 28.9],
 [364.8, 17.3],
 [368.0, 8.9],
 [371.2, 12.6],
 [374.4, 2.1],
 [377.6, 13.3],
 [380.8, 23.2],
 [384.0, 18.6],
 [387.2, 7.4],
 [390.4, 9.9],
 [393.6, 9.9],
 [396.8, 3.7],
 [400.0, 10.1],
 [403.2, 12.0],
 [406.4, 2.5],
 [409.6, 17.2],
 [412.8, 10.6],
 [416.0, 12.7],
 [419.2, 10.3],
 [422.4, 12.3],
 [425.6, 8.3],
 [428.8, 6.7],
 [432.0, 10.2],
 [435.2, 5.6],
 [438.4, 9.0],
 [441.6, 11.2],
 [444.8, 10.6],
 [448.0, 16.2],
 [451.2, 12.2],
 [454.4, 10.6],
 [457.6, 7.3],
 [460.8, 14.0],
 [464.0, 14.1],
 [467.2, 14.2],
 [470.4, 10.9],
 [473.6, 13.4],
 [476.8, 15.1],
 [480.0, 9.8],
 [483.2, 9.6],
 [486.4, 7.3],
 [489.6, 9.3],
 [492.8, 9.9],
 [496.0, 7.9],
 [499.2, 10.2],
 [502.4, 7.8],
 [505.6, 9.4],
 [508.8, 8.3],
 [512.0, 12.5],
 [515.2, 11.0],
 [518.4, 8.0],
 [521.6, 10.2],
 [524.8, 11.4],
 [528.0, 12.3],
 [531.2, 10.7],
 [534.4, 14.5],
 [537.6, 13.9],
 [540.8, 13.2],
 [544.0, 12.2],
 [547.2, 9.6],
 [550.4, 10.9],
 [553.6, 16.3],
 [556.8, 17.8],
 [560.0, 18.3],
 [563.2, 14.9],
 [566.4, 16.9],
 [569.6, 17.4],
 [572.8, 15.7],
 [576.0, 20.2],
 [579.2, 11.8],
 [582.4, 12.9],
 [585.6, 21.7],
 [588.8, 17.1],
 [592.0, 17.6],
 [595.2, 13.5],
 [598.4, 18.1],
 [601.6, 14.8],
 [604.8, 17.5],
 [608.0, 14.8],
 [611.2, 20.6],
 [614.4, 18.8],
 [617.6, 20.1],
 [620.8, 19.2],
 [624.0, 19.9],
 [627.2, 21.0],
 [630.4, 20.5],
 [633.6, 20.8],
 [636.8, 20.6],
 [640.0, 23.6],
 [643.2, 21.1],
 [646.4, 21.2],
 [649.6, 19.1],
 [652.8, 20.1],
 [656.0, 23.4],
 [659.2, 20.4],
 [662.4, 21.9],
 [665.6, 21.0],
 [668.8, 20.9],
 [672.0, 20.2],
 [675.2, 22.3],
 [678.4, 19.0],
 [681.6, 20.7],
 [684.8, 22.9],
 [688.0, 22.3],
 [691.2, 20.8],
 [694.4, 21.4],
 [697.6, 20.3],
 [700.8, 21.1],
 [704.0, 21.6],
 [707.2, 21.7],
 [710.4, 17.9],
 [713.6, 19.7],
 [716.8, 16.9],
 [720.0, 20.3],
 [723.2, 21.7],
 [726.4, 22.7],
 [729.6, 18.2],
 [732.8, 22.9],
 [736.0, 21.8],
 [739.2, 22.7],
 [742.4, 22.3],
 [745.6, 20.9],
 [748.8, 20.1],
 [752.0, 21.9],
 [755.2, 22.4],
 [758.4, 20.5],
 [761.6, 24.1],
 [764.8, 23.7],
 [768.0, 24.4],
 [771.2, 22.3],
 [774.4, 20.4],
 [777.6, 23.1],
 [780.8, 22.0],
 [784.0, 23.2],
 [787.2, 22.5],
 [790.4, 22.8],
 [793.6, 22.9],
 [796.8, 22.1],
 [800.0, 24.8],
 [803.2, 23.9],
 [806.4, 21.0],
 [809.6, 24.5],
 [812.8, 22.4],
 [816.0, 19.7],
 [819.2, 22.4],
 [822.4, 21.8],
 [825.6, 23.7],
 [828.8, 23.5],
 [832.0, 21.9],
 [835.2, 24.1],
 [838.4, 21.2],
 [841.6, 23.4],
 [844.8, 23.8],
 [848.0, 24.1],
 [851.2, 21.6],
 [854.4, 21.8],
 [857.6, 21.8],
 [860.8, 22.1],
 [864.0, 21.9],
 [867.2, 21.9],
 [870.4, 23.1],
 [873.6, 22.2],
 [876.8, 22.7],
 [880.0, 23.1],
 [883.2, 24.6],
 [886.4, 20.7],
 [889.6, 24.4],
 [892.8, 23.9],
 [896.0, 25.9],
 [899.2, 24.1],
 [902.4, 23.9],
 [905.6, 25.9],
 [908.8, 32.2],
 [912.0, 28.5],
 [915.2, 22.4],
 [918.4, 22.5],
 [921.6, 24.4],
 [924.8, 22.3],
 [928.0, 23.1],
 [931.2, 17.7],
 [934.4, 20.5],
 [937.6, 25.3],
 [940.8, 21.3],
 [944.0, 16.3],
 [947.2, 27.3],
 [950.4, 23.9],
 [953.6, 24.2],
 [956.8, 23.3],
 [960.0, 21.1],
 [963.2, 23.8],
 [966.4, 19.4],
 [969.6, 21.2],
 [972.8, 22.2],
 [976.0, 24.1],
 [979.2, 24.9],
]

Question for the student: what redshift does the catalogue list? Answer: 0.39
